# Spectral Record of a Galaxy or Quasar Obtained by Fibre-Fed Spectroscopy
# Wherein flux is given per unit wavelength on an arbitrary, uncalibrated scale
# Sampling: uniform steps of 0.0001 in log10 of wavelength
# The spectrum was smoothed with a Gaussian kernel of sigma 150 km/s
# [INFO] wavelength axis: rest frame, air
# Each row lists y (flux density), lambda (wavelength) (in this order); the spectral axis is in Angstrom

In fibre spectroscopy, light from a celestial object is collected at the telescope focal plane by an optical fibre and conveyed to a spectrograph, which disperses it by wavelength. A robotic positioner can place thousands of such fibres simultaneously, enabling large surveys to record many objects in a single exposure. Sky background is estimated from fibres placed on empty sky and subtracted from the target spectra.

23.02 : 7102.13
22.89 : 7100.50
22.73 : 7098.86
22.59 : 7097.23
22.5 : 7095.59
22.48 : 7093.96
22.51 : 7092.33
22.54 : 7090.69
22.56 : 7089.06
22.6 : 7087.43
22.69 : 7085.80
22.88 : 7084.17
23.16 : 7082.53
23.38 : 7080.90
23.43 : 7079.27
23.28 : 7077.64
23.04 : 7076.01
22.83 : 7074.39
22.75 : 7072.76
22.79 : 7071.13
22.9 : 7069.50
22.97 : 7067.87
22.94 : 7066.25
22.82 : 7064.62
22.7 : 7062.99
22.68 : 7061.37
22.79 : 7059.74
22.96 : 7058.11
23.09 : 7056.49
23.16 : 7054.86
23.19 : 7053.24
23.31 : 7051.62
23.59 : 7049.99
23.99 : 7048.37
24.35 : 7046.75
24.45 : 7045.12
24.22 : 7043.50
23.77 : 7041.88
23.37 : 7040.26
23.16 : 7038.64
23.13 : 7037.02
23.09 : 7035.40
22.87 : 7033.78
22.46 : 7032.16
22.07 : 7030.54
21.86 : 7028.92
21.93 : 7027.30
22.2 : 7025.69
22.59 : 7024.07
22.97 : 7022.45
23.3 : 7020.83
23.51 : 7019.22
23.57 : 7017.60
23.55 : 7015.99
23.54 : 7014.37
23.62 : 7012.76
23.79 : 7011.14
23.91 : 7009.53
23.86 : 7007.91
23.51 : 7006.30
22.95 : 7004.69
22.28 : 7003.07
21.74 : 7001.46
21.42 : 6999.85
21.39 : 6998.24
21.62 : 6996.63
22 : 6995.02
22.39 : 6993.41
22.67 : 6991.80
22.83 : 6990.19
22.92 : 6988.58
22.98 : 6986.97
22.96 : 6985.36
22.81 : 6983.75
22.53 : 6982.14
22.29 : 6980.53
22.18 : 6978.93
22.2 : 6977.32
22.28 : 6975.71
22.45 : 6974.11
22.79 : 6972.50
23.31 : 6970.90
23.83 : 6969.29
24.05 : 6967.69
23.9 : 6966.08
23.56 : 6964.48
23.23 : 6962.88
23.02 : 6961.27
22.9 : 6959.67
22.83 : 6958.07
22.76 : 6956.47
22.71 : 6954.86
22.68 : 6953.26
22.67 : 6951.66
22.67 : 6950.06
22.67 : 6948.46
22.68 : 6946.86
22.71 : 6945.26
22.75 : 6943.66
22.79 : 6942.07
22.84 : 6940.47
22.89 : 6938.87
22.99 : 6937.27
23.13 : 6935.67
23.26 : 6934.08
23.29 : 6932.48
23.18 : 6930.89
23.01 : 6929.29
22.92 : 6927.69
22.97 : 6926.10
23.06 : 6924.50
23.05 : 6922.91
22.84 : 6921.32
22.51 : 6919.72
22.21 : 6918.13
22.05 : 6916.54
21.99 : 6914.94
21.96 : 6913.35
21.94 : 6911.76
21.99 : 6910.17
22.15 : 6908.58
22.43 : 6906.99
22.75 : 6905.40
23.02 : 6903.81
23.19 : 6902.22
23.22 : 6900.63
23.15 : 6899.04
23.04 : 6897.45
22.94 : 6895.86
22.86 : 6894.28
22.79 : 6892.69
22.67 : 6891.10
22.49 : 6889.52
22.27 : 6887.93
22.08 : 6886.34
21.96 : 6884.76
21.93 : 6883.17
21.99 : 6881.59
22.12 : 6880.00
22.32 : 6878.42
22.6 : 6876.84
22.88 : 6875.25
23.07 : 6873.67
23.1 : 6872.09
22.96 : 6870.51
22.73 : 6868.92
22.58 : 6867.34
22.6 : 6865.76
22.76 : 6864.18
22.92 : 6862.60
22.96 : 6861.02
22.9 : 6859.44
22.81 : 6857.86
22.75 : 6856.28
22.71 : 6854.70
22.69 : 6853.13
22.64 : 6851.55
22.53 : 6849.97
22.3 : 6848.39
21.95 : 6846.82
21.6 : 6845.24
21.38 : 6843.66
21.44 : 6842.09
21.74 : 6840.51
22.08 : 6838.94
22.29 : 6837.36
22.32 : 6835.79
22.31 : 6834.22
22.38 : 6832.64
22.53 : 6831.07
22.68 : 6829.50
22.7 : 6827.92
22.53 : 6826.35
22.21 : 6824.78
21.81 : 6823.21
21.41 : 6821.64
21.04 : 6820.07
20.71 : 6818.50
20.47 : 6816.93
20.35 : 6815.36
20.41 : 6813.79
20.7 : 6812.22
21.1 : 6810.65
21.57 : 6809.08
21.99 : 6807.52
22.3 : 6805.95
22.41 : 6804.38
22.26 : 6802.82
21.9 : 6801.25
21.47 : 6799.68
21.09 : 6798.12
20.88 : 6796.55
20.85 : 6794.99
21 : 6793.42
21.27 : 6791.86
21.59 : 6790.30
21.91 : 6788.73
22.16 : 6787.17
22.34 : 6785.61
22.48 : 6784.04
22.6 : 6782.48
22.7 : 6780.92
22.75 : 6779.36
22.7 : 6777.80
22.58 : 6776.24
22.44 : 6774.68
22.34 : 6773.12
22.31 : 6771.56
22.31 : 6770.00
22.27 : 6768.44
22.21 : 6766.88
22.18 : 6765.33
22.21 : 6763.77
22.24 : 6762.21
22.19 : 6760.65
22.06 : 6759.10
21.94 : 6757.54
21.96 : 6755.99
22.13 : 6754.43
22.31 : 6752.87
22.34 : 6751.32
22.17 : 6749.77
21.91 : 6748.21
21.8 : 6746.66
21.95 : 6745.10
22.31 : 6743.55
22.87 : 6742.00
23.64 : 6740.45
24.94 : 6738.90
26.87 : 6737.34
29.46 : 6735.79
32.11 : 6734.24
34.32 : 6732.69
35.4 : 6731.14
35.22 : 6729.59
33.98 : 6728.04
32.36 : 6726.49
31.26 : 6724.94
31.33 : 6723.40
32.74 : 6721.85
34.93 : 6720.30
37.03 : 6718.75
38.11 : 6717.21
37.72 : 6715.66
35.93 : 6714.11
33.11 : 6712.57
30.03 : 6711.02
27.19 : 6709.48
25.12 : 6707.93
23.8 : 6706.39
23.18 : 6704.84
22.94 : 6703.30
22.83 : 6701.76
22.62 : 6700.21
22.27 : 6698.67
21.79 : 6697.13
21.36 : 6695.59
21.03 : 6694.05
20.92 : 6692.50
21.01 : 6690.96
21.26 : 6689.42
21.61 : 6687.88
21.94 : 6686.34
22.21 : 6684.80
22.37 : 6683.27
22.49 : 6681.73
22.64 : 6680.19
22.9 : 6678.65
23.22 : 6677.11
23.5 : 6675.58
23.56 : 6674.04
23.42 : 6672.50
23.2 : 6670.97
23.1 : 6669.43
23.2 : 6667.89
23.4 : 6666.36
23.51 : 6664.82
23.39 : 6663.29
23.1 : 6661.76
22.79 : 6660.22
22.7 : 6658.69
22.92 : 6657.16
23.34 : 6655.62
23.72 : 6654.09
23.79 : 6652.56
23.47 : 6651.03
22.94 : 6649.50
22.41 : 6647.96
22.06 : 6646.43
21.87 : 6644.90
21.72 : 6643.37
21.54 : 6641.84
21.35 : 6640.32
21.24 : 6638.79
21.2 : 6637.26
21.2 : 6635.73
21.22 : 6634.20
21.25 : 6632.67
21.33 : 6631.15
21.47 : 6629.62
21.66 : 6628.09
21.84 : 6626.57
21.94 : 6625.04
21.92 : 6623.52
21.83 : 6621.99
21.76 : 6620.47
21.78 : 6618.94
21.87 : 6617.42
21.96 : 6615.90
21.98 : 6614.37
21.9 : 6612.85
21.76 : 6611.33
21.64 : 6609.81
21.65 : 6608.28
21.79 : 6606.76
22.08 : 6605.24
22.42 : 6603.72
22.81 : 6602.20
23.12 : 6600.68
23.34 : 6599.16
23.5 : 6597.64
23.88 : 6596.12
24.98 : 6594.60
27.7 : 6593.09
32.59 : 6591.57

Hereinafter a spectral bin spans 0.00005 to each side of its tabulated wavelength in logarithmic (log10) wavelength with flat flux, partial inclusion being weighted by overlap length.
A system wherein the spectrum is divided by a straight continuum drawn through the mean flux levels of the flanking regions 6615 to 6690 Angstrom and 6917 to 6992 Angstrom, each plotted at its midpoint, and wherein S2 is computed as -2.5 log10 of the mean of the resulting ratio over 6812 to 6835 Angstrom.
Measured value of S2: 0.05 mag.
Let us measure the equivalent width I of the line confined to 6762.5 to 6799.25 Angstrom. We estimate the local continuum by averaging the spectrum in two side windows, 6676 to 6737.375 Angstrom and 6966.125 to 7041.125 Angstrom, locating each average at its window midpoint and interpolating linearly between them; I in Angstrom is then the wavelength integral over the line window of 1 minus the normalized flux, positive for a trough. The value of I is 5.9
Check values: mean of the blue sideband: 27.5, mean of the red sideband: 22.8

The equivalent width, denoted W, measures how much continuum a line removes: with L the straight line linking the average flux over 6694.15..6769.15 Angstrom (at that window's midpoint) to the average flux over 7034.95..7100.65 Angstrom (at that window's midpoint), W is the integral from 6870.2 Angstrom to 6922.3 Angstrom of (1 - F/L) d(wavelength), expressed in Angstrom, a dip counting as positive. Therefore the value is 5.0 Angstrom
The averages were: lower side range 26.7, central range 22.5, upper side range 23.1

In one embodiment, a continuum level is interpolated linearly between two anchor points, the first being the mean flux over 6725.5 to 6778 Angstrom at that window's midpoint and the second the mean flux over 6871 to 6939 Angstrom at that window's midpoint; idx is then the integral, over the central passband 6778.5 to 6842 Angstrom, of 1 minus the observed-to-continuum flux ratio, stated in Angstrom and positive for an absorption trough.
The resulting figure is 5.83 Angstrom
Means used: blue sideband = 24.8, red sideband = 22.7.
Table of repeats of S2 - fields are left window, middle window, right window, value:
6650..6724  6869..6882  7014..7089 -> 0.06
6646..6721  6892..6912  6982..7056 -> 0.04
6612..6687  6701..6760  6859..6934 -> -0.24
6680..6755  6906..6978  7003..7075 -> 0.06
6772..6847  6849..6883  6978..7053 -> -0.03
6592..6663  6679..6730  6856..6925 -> -0.20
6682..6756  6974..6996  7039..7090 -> 0.07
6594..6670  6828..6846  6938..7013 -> 0.03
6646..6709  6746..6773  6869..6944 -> 0.03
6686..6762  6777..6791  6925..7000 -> 0.15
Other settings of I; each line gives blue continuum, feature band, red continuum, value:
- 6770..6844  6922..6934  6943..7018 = -0.3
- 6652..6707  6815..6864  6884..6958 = 1.2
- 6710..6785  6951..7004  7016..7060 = 2.6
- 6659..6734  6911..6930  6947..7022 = 0.9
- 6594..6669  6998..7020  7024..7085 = -0.1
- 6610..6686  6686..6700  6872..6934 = 0.6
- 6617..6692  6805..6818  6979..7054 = 0.9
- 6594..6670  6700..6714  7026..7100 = -2.4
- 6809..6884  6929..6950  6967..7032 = -0.4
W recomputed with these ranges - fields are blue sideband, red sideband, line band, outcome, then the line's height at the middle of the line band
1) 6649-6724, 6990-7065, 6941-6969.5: 0.5 Angstrom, 23.4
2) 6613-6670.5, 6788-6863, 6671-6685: -0.5 Angstrom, 22.2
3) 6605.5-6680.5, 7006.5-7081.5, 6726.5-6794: -4.4 Angstrom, 22.6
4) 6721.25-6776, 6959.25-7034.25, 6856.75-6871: 0.8 Angstrom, 24.2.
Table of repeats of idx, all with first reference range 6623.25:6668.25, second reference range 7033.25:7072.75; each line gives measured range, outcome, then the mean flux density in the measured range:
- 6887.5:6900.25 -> 0.0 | 22.8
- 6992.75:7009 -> 0.6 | 22.3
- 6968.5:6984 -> 0.3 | 22.7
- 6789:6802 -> 0.8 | 21.3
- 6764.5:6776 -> 0.2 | 22.3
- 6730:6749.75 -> -3.4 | 26.5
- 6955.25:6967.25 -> -0.1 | 23.2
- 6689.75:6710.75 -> -0.4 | 22.9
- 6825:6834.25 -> 0.1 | 22.5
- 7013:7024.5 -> -0.1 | 23.3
